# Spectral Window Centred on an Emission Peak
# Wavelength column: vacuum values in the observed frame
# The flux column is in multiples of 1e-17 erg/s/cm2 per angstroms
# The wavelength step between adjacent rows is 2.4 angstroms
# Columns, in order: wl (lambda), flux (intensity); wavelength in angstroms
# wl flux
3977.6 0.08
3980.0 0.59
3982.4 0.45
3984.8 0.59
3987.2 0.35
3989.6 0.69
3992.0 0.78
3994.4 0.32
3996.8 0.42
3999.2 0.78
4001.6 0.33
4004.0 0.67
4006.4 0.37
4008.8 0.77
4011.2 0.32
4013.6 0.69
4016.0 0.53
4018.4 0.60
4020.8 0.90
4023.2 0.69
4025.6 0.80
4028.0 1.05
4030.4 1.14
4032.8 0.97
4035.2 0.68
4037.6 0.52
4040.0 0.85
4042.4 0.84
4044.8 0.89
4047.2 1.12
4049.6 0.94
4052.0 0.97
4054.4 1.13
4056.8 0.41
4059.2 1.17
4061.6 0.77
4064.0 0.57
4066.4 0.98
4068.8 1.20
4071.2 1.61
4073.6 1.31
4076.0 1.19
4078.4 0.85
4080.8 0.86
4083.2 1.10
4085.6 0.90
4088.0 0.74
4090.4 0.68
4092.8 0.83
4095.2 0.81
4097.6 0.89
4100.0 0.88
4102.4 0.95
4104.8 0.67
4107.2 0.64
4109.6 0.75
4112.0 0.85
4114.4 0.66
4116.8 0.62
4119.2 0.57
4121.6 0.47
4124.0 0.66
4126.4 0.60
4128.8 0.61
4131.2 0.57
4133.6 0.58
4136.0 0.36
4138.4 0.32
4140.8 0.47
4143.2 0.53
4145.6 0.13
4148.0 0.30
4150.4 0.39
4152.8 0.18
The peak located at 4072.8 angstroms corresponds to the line C IV 1549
